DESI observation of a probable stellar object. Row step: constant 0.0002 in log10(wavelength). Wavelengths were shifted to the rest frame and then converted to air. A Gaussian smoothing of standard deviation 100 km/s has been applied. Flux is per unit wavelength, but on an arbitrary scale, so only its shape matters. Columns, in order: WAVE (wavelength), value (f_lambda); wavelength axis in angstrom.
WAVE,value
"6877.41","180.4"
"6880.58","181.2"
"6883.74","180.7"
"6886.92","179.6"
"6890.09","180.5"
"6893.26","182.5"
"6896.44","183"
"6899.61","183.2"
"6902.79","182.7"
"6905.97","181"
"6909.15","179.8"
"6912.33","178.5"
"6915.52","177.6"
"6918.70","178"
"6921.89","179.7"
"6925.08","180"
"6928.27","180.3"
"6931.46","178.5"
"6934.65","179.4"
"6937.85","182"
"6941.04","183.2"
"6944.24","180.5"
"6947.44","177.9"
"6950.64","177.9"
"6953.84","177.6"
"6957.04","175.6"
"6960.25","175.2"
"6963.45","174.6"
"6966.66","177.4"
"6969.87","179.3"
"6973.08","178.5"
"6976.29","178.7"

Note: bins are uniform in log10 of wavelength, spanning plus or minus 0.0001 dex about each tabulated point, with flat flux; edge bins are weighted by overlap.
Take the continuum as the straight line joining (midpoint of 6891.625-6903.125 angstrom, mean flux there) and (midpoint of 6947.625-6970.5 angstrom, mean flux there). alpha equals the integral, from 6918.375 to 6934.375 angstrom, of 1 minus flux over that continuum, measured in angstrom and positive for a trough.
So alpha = 0.1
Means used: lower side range 183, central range 179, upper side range 177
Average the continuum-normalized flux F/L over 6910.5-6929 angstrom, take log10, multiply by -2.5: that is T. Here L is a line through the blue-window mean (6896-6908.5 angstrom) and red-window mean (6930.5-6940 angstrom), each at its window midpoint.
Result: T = 0.01 mag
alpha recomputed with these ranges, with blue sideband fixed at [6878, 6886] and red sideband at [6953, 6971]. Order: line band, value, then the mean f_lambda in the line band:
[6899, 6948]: -0.4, 180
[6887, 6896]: -0.1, 181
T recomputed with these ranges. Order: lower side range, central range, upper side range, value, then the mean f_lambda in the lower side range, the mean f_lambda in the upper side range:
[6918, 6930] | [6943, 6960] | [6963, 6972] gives 0.00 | 180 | 177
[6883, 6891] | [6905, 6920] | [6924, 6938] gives 0.01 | 180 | 180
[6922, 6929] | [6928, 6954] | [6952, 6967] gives -0.01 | 180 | 176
